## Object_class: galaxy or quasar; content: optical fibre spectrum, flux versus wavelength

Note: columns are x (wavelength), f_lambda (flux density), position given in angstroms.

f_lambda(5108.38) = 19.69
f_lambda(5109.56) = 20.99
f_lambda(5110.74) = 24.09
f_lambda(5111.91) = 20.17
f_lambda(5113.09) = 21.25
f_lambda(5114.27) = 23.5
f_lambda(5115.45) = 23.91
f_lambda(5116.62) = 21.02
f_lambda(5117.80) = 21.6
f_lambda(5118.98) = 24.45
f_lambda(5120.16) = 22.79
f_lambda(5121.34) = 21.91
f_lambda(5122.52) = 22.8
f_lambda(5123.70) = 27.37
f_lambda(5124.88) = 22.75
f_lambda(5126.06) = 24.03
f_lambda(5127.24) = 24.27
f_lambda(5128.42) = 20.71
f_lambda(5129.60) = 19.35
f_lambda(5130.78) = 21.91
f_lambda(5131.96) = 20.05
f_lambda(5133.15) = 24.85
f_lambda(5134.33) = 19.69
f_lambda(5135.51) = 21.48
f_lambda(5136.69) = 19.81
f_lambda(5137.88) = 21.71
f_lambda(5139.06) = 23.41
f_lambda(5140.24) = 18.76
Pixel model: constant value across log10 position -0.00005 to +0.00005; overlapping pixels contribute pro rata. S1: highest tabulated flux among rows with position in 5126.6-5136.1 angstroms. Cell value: 24.85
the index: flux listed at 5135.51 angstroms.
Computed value 21.48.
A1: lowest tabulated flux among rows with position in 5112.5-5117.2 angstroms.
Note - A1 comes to 21.02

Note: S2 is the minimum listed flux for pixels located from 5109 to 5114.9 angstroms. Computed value 20.17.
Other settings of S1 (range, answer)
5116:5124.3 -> 27.37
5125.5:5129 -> 24.27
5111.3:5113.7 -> 21.25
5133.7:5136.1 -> 21.48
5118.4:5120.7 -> 24.45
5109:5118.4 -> 24.09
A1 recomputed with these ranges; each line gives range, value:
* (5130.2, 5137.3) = 19.69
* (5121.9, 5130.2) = 19.35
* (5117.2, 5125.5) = 21.6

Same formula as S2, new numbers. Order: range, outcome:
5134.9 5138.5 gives 19.81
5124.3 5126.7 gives 22.75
